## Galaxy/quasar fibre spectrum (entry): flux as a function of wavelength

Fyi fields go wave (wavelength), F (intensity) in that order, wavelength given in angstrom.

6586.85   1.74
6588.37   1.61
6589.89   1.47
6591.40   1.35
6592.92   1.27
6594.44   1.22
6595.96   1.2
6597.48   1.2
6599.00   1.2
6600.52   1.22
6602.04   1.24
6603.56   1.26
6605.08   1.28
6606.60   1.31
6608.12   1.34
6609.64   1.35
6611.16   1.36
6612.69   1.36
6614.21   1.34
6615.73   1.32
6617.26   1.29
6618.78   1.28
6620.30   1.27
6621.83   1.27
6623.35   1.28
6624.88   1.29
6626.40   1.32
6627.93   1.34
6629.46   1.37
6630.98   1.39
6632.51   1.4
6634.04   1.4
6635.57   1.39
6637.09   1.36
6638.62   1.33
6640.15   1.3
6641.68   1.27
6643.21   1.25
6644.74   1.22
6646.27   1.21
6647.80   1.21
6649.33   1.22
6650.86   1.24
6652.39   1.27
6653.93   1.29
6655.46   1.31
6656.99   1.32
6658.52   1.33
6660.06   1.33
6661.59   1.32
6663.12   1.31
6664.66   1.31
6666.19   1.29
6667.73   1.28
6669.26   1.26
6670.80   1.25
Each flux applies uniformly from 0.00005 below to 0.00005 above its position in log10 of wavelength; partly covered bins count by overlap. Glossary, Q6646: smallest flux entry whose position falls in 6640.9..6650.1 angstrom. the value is 1.21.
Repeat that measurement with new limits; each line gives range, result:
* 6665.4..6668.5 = 1.28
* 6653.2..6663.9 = 1.29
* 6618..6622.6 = 1.27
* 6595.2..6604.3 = 1.2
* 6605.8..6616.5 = 1.31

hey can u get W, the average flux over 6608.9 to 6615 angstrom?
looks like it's 1.35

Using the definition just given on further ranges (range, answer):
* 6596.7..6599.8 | 1.2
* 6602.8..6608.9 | 1.3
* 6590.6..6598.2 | 1.25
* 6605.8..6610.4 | 1.33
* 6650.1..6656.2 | 1.28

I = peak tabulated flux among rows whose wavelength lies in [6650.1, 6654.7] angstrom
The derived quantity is 1.29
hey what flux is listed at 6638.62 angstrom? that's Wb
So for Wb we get 1.33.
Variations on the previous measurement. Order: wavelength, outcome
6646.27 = 1.21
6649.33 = 1.22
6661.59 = 1.32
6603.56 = 1.26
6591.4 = 1.35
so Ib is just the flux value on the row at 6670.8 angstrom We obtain 1.25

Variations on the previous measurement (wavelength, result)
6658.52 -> 1.33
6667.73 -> 1.28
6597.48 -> 1.2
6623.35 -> 1.28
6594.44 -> 1.22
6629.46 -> 1.37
